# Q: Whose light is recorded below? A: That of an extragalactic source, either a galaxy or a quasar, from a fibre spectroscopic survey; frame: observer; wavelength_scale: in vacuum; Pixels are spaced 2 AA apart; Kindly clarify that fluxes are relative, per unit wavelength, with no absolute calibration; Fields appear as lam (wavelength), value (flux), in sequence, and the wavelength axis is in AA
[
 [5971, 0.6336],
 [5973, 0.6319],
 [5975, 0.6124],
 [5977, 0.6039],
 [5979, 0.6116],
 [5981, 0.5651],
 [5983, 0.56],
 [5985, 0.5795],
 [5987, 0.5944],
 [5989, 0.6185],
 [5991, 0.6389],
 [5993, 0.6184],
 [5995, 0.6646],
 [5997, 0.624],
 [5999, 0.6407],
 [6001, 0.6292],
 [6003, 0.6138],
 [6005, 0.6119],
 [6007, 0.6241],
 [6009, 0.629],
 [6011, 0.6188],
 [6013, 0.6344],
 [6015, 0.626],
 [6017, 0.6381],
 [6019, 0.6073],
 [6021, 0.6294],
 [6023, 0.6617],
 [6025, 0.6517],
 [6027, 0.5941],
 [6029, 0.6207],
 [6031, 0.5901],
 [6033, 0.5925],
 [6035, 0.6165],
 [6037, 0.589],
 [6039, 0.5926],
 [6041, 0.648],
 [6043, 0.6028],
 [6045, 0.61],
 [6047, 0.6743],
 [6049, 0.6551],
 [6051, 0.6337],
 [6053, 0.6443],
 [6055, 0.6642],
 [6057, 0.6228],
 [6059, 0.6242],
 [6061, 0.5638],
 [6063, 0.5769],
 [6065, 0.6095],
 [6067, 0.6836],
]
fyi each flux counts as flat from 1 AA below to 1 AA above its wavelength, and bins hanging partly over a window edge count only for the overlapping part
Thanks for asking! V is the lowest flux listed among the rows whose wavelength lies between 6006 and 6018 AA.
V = 0.6188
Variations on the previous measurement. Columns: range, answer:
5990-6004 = 0.6138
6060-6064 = 0.5638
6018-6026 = 0.6073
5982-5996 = 0.56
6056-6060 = 0.6228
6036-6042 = 0.589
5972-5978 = 0.6039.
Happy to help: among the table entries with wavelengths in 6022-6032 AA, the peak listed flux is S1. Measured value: 0.6617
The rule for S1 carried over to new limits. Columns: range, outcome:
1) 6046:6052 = 0.6743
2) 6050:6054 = 0.6443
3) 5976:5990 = 0.6185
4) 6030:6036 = 0.6165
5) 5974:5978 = 0.6124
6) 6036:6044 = 0.648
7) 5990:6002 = 0.6646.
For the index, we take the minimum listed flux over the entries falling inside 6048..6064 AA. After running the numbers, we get 0.5638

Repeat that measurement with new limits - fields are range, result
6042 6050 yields 0.6028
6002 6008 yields 0.6119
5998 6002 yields 0.6292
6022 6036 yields 0.5901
